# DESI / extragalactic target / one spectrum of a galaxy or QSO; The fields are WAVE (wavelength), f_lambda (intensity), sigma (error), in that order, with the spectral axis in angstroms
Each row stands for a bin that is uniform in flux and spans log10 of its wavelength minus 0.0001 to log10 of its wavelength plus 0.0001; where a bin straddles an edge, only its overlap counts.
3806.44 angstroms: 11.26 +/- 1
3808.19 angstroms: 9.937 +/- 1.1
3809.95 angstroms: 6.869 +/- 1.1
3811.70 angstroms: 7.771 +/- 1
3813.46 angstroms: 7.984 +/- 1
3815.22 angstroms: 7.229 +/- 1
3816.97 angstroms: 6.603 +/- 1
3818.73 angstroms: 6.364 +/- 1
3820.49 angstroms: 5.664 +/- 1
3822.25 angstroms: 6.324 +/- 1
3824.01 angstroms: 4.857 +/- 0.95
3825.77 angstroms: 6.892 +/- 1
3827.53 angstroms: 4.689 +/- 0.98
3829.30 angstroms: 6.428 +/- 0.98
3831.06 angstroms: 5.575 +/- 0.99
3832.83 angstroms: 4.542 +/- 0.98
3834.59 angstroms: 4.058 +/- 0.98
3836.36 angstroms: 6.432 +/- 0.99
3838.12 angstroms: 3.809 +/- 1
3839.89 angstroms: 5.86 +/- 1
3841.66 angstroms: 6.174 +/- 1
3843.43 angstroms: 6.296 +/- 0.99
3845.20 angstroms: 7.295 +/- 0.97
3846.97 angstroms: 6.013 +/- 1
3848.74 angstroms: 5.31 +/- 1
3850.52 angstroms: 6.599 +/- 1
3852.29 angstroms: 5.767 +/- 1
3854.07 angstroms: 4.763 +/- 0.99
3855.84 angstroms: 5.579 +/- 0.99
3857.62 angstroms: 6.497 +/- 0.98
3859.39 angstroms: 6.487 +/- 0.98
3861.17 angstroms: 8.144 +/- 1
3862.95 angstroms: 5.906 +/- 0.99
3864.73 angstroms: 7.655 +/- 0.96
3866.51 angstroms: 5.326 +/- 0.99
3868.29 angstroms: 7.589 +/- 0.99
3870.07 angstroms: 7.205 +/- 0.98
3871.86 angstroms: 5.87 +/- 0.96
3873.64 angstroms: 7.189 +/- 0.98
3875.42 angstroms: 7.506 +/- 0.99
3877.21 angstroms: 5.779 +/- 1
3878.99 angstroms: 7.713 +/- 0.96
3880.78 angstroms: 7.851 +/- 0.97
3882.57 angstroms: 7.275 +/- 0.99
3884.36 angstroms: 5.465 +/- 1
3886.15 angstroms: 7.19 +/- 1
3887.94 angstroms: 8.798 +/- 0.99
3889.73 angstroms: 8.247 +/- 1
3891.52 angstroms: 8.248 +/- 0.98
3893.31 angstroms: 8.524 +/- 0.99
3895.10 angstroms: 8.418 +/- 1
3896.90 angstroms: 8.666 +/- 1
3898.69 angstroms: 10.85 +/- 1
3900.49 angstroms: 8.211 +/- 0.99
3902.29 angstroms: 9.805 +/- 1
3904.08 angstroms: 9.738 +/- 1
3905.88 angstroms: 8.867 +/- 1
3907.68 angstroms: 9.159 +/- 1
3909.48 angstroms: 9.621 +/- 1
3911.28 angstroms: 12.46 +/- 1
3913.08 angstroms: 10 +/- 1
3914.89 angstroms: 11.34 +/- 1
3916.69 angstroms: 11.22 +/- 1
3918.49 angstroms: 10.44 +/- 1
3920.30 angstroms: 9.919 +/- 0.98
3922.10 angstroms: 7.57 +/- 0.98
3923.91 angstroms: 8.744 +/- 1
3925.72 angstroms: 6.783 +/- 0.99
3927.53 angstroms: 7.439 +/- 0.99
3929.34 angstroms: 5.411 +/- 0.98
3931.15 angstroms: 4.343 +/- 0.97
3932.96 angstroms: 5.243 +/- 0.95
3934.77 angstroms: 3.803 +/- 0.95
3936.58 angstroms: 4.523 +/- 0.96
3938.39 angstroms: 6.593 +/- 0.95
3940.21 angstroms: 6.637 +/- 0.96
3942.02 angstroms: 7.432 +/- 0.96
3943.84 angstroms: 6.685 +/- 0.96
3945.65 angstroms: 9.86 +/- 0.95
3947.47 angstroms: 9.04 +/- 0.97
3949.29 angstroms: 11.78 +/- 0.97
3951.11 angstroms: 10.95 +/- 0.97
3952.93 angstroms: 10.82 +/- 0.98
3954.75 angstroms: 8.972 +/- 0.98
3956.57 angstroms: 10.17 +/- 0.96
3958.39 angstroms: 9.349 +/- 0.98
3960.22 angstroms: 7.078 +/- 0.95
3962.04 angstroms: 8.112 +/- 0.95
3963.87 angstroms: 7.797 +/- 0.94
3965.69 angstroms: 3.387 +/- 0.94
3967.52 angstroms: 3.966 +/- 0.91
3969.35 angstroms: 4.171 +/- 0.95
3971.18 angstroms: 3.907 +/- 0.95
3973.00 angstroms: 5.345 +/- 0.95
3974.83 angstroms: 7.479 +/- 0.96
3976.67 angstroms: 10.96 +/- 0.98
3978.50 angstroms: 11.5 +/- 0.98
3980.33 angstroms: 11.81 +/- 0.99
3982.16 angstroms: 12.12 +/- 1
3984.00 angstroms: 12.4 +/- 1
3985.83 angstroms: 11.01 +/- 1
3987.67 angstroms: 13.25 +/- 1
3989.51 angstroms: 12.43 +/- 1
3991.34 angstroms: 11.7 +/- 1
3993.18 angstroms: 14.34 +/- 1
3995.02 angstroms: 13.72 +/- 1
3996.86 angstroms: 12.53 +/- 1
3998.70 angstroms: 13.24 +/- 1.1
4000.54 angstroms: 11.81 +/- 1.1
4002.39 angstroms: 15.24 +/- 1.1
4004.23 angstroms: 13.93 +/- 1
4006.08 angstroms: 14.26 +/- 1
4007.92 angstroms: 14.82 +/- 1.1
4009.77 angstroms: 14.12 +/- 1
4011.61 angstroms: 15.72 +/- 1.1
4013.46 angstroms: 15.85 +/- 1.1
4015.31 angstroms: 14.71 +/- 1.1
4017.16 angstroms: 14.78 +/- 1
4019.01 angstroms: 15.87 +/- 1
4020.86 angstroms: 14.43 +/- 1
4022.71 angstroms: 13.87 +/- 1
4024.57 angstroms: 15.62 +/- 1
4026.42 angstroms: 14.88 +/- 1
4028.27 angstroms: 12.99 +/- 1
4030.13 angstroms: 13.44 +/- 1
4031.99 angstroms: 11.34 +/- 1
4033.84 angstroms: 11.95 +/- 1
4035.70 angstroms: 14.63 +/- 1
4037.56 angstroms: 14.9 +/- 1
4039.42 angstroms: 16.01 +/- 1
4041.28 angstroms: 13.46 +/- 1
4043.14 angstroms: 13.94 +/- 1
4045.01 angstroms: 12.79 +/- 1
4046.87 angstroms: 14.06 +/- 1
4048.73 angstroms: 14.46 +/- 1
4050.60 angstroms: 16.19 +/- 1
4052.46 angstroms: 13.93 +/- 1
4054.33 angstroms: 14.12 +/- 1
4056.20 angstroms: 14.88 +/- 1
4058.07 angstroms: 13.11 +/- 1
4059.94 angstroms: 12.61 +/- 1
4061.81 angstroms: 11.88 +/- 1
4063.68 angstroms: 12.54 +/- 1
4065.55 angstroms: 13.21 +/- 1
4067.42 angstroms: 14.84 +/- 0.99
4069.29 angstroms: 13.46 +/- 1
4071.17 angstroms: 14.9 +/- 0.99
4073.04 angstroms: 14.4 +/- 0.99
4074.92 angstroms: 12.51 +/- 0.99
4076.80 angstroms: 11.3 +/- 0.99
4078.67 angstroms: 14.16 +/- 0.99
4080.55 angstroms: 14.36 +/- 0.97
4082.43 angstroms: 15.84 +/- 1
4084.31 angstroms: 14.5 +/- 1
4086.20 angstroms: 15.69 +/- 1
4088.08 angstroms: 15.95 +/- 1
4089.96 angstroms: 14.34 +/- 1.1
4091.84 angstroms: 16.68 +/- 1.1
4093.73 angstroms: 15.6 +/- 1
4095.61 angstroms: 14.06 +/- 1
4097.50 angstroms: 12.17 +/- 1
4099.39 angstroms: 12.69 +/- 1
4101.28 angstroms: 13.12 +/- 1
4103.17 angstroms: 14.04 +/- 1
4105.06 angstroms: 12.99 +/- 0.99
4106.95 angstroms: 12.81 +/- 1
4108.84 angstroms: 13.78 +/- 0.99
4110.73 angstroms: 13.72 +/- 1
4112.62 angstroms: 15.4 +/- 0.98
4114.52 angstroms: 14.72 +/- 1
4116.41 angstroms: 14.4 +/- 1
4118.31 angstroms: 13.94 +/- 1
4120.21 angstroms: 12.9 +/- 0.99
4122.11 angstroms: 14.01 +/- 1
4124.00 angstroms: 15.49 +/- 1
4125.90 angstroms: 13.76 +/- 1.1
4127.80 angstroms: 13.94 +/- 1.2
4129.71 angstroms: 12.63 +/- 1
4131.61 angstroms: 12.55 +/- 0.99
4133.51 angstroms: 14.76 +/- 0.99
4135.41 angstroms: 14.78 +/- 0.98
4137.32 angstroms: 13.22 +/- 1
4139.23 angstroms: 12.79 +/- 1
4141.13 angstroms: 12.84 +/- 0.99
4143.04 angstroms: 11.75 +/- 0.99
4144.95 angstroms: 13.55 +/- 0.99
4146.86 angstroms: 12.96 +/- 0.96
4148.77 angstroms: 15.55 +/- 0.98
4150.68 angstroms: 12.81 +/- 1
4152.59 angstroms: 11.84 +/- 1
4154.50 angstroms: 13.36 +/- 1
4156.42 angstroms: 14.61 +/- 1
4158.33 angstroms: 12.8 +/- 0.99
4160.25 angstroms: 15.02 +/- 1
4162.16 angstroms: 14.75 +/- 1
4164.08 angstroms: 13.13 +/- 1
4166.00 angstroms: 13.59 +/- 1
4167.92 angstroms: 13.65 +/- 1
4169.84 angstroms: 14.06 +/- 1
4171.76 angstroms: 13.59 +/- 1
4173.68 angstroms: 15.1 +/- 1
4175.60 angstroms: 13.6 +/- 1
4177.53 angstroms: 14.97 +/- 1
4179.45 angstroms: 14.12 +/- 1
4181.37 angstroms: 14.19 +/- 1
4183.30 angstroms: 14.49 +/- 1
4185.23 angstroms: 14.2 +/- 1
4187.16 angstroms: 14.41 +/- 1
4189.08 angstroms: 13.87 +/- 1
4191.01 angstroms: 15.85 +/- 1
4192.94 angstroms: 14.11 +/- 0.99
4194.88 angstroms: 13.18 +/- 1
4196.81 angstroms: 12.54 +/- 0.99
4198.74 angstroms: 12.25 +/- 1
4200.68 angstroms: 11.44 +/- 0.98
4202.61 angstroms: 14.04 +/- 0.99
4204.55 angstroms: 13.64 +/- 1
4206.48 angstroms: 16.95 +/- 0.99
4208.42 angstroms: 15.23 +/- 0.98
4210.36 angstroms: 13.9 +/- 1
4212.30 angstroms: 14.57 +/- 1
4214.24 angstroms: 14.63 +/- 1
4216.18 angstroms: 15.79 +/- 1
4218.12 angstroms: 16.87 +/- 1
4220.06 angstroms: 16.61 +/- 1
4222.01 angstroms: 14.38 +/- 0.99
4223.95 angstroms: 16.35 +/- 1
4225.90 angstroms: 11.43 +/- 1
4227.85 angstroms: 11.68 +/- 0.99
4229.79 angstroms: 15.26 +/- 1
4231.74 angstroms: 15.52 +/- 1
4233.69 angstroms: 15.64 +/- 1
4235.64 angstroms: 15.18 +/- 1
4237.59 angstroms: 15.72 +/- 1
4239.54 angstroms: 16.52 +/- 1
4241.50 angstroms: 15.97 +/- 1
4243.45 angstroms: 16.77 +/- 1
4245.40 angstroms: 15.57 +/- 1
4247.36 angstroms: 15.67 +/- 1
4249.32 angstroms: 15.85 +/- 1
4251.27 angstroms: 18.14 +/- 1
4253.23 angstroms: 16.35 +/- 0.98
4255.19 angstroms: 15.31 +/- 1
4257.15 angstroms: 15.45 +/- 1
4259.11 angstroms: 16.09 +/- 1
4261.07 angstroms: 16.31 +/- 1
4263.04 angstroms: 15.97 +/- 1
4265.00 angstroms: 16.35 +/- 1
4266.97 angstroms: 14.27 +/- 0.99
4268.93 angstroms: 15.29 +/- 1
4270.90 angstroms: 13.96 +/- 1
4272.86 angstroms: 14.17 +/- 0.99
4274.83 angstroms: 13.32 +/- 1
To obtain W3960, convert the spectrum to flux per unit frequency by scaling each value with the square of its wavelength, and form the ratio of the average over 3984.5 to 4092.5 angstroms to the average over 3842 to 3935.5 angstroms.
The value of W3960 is 2.0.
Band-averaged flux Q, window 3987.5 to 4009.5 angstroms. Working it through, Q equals 13.5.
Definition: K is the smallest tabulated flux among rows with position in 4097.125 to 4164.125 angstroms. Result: 11.75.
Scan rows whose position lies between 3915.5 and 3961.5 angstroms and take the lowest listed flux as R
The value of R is 3.803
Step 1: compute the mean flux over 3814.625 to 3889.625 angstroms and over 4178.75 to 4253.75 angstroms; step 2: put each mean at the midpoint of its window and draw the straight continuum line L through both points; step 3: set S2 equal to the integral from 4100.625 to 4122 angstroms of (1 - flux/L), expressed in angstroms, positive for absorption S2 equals -2.47 angstroms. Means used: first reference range 6.32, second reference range 14.8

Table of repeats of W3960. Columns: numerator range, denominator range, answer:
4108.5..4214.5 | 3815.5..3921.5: 2.19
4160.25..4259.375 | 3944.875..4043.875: 1.39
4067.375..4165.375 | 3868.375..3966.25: 1.88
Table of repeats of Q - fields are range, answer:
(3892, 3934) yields 8.79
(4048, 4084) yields 13.8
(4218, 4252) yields 15.5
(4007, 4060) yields 14.3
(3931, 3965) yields 7.91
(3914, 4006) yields 9.22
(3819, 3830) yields 5.83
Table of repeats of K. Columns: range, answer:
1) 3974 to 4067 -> 7.479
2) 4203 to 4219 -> 13.64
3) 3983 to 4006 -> 11.01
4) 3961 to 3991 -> 3.387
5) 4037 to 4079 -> 11.3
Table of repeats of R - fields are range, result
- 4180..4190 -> 13.87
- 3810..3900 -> 3.809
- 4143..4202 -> 11.44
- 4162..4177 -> 13.13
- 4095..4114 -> 12.17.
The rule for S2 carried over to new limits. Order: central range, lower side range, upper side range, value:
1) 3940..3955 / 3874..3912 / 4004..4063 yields 2.02 angstroms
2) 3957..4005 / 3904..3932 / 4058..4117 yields 3.48 angstroms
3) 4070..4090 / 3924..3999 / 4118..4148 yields -3.88 angstroms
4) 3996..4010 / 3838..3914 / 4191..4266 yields -4.79 angstroms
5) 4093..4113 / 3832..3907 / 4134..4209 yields -2.17 angstroms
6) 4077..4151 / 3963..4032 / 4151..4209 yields -4.15 angstroms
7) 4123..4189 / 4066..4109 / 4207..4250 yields 3.87 angstroms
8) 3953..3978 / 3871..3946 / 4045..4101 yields 7.12 angstroms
